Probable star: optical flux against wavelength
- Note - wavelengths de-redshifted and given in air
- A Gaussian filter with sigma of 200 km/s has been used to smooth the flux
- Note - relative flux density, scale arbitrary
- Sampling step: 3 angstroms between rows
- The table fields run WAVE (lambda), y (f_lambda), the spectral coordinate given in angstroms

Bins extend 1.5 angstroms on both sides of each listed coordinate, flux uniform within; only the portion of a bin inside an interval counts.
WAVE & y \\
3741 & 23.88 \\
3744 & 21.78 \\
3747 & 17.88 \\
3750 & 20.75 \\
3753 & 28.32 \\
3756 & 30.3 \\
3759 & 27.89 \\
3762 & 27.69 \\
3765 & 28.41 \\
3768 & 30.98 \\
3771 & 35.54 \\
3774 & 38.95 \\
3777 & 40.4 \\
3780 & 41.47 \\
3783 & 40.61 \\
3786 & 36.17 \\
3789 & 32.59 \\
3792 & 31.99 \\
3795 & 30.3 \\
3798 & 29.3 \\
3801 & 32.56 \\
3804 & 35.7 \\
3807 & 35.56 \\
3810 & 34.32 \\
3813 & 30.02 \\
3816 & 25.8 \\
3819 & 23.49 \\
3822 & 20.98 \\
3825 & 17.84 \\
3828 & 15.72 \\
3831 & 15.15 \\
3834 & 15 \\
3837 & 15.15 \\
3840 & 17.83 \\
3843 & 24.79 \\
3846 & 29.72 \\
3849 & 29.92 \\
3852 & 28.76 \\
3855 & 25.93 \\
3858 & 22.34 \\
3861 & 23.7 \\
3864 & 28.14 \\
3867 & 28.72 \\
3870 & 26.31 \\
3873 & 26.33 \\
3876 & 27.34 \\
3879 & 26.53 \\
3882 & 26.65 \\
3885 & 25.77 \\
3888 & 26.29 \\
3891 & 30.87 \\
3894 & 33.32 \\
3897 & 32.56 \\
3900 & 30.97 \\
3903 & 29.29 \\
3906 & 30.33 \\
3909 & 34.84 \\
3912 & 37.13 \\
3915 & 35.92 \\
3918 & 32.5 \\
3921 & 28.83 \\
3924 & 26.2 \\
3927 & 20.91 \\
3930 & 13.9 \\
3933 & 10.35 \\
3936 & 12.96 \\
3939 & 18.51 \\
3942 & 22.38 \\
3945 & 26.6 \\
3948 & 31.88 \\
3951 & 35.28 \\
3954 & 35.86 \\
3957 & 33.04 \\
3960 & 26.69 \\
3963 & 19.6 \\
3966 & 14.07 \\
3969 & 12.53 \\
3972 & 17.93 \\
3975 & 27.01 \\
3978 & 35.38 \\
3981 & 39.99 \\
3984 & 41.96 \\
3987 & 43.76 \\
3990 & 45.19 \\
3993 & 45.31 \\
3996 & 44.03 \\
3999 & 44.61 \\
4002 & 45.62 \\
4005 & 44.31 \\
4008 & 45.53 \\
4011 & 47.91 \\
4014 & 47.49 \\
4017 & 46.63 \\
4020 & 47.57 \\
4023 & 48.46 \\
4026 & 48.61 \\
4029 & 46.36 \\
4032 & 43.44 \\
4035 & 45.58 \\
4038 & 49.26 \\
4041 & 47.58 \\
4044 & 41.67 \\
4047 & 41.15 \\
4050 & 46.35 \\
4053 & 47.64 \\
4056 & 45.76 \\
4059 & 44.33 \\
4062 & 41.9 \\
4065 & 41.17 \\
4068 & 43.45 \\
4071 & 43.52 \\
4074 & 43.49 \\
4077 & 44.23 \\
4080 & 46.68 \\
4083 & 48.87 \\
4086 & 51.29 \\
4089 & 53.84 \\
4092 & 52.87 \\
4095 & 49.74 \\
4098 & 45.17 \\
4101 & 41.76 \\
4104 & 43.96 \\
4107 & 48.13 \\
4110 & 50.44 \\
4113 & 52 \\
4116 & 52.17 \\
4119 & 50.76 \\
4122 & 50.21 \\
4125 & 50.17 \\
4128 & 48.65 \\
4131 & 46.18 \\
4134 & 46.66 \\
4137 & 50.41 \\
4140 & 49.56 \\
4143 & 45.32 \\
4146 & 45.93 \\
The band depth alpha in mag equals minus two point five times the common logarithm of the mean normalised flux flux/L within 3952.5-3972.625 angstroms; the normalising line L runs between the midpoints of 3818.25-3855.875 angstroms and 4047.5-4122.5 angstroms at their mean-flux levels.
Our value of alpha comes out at 0.43 mag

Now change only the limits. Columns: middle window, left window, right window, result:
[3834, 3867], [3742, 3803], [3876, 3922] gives 0.26 mag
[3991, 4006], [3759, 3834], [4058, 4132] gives -0.07 mag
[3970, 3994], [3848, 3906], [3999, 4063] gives 0.11 mag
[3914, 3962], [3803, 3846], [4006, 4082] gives 0.34 mag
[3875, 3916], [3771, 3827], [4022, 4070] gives 0.21 mag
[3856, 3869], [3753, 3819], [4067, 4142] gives 0.38 mag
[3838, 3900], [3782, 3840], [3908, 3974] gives -0.05 mag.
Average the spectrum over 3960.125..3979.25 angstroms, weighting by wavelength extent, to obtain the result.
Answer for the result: 21.3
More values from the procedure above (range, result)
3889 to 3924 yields 32.1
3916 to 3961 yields 25.2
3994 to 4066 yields 45.6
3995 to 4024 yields 46.2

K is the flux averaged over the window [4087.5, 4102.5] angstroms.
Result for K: 48.7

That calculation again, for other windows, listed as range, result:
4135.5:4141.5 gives 50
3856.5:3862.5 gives 23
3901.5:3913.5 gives 32.9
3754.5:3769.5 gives 29.1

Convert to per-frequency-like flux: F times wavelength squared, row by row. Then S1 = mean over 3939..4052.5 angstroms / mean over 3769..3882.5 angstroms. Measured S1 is 1.5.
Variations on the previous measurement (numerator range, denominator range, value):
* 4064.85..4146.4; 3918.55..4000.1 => 1.79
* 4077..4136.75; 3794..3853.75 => 2.22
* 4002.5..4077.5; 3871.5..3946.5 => 1.82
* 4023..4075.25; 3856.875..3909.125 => 1.73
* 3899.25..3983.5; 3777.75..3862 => 1.04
